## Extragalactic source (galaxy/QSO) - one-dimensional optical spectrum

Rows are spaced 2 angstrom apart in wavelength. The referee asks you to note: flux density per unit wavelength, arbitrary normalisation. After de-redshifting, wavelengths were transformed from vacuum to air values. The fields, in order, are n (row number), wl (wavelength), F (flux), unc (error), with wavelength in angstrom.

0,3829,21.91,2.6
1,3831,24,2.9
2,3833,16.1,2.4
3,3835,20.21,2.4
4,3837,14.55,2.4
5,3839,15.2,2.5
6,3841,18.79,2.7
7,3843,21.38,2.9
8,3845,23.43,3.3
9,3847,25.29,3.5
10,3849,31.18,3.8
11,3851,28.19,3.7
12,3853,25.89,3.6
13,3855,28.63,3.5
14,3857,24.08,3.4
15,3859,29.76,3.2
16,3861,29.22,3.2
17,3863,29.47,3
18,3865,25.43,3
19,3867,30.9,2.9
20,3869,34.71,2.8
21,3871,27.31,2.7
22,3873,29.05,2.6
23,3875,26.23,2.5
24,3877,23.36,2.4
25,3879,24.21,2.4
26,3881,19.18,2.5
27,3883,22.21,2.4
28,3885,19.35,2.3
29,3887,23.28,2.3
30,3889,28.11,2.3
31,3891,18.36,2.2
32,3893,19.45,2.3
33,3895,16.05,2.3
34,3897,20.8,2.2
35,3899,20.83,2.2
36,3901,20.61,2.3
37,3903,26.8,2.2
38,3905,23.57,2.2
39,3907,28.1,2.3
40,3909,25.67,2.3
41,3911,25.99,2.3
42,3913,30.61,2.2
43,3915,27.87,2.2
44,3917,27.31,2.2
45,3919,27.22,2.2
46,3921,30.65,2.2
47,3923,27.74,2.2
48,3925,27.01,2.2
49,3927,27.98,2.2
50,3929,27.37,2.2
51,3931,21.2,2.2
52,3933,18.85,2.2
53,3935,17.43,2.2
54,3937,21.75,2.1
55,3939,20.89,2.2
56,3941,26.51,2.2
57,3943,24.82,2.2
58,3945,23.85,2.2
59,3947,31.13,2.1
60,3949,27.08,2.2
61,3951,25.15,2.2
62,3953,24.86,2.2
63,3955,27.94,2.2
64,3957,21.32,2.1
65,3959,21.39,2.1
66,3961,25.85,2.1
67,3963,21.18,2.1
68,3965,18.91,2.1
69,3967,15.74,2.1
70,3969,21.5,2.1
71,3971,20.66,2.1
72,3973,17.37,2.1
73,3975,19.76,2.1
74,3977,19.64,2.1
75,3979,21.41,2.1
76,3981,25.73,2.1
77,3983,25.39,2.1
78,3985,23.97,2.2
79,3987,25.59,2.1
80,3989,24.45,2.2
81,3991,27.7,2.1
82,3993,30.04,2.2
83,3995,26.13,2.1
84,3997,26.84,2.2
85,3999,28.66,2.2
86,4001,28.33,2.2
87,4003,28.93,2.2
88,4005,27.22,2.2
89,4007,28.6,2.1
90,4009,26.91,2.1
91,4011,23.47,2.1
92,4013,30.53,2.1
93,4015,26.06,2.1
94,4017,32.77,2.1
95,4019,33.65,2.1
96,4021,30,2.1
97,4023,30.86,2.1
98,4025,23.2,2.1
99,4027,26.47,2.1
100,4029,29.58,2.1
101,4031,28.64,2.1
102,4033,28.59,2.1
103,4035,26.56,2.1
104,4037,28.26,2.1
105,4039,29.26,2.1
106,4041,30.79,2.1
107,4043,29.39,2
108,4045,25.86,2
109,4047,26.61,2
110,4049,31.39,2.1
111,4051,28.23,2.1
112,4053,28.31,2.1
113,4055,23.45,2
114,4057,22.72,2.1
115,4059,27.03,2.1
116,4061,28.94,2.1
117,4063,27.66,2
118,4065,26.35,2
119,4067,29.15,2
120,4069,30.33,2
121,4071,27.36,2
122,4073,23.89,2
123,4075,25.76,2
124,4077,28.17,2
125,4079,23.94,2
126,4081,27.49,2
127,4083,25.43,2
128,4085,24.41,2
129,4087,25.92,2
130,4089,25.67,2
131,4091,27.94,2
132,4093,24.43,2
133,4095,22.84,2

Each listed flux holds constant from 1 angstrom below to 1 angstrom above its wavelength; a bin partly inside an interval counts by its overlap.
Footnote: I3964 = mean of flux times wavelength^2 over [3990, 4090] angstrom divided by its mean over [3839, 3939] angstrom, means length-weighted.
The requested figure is 1.2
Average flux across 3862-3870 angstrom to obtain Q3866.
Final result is 30.1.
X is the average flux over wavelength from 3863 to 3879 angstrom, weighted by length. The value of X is 28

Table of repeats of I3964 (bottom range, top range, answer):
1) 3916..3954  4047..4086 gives 1.14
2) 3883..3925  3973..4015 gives 1.10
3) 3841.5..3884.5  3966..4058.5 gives 1.08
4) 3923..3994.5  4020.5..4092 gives 1.22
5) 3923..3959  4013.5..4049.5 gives 1.23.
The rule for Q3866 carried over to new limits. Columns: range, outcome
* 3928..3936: 21.2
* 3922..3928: 27.6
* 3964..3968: 17.3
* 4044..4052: 28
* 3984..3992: 25.4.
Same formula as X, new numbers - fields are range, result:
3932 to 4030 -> 25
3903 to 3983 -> 24.1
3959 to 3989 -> 21.7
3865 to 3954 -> 24.8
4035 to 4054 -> 28.6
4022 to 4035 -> 27.8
